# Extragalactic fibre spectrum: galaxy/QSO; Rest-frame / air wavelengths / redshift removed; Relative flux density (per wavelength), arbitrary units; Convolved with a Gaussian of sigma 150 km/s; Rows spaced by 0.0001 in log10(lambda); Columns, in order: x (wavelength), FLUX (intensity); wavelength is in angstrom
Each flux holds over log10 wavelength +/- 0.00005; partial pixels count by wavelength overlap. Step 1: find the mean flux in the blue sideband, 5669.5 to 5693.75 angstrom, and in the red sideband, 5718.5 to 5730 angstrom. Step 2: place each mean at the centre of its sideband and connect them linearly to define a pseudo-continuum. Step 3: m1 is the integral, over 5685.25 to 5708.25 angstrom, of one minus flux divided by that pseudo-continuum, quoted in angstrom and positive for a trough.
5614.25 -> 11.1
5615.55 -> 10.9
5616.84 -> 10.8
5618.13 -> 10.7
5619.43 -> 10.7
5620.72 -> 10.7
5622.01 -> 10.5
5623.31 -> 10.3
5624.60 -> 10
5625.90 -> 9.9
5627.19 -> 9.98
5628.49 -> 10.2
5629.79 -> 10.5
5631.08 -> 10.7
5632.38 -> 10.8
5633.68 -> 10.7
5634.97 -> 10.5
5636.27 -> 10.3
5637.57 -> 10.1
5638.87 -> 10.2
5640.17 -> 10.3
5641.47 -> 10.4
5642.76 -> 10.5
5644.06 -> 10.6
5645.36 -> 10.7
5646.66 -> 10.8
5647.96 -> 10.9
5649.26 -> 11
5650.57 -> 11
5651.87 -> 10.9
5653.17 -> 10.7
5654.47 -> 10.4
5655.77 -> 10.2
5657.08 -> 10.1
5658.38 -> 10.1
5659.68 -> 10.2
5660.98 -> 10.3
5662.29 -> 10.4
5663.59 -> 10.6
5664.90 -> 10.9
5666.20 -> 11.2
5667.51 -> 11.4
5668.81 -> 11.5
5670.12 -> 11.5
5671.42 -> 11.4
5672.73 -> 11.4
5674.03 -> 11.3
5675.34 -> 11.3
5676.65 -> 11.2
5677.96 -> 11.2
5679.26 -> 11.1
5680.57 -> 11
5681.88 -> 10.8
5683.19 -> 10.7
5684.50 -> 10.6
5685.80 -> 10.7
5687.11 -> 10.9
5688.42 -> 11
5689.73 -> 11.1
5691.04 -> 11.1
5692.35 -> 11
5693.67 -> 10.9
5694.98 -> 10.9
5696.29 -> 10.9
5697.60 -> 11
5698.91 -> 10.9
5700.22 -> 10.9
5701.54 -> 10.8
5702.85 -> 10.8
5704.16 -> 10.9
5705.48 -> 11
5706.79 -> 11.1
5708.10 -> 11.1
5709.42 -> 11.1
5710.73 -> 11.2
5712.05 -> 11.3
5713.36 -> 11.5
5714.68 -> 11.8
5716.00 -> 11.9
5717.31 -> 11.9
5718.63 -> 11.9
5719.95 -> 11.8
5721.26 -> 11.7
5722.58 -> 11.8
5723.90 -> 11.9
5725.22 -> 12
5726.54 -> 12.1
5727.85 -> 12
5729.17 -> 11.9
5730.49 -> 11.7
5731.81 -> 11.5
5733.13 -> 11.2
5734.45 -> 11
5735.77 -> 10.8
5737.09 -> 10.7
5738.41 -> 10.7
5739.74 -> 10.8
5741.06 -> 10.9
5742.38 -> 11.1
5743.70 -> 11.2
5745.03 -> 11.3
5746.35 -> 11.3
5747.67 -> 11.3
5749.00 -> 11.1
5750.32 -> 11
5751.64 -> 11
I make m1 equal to 0.8 angstrom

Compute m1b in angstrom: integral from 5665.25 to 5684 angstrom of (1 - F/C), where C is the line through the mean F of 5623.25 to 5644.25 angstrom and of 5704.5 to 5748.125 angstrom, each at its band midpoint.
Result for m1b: -0.7 angstrom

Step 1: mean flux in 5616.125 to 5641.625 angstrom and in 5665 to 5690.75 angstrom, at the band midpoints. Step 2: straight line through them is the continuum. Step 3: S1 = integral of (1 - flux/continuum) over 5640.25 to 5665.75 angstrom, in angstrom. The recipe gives 0.47 angstrom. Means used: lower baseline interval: 10.4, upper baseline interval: 11.1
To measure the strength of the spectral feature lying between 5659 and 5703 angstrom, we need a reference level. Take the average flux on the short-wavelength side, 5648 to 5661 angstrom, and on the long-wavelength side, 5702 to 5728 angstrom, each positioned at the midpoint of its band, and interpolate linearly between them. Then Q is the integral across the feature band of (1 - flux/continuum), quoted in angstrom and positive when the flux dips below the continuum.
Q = -0.05 angstrom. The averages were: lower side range 10.5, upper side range 11.5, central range 11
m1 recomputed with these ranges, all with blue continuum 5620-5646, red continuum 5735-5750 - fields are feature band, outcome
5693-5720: -1.0 angstrom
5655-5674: -0.4 angstrom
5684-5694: -0.2 angstrom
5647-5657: -0.2 angstrom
